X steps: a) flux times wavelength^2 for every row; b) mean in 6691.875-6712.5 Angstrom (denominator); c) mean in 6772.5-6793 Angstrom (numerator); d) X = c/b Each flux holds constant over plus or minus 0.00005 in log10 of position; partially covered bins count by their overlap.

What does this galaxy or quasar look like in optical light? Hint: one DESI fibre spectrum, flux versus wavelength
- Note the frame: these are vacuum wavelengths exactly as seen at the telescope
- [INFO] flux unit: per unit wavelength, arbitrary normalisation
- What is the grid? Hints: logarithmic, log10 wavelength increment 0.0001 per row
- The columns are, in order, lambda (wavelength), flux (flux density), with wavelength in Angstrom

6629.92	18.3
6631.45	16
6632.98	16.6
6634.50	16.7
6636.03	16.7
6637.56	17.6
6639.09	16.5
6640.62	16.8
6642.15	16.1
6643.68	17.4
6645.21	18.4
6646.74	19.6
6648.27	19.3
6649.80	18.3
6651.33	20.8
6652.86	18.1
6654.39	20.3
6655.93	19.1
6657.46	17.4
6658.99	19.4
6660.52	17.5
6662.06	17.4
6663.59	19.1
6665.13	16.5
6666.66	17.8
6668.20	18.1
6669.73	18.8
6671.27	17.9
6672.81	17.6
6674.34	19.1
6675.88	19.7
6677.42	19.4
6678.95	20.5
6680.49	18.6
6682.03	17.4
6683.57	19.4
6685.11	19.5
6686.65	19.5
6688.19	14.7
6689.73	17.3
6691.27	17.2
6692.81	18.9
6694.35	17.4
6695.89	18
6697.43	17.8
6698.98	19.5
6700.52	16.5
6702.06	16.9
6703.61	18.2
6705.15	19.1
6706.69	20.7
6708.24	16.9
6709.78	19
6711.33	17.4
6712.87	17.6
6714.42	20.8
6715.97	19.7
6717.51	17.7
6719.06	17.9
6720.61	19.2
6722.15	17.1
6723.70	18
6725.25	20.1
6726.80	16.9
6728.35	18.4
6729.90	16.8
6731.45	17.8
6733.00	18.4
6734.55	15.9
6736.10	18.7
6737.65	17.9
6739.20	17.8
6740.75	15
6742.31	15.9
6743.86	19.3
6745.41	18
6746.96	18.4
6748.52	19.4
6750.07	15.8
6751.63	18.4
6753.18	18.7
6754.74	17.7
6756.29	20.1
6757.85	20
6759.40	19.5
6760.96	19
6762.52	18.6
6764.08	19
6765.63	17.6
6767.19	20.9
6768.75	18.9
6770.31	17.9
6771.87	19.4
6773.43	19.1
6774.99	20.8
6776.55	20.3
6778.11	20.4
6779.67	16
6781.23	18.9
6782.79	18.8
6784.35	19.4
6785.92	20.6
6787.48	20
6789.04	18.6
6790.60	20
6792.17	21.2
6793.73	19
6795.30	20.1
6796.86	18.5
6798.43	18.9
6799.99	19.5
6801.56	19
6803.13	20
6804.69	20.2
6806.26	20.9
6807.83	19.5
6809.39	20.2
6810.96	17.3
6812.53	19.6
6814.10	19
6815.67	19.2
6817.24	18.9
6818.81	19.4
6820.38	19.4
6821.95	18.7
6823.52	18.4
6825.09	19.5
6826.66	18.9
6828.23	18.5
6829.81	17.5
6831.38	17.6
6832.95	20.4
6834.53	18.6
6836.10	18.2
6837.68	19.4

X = 1.10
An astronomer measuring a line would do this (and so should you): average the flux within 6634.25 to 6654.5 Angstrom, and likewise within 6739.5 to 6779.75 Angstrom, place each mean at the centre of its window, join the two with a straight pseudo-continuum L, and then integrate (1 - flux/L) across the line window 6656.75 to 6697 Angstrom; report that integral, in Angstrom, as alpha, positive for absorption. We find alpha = -0.1 Angstrom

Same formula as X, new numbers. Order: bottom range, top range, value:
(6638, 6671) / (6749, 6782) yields 1.07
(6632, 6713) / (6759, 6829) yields 1.10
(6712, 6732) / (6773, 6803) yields 1.08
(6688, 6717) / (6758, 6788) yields 1.08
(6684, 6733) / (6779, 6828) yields 1.09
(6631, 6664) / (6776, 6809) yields 1.13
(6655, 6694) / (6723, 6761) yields 1.01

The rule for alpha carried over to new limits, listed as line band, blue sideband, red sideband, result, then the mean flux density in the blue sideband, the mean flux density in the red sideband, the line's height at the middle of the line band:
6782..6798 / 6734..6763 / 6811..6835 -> -0.9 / 18.1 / 18.9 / 18.5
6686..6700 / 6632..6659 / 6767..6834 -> 0.5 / 18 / 19.3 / 18.4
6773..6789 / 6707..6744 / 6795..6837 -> -0.6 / 17.9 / 19.1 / 18.6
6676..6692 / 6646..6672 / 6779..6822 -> 0.2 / 18.6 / 19.3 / 18.7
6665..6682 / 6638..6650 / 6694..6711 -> -0.6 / 17.8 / 18.2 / 18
